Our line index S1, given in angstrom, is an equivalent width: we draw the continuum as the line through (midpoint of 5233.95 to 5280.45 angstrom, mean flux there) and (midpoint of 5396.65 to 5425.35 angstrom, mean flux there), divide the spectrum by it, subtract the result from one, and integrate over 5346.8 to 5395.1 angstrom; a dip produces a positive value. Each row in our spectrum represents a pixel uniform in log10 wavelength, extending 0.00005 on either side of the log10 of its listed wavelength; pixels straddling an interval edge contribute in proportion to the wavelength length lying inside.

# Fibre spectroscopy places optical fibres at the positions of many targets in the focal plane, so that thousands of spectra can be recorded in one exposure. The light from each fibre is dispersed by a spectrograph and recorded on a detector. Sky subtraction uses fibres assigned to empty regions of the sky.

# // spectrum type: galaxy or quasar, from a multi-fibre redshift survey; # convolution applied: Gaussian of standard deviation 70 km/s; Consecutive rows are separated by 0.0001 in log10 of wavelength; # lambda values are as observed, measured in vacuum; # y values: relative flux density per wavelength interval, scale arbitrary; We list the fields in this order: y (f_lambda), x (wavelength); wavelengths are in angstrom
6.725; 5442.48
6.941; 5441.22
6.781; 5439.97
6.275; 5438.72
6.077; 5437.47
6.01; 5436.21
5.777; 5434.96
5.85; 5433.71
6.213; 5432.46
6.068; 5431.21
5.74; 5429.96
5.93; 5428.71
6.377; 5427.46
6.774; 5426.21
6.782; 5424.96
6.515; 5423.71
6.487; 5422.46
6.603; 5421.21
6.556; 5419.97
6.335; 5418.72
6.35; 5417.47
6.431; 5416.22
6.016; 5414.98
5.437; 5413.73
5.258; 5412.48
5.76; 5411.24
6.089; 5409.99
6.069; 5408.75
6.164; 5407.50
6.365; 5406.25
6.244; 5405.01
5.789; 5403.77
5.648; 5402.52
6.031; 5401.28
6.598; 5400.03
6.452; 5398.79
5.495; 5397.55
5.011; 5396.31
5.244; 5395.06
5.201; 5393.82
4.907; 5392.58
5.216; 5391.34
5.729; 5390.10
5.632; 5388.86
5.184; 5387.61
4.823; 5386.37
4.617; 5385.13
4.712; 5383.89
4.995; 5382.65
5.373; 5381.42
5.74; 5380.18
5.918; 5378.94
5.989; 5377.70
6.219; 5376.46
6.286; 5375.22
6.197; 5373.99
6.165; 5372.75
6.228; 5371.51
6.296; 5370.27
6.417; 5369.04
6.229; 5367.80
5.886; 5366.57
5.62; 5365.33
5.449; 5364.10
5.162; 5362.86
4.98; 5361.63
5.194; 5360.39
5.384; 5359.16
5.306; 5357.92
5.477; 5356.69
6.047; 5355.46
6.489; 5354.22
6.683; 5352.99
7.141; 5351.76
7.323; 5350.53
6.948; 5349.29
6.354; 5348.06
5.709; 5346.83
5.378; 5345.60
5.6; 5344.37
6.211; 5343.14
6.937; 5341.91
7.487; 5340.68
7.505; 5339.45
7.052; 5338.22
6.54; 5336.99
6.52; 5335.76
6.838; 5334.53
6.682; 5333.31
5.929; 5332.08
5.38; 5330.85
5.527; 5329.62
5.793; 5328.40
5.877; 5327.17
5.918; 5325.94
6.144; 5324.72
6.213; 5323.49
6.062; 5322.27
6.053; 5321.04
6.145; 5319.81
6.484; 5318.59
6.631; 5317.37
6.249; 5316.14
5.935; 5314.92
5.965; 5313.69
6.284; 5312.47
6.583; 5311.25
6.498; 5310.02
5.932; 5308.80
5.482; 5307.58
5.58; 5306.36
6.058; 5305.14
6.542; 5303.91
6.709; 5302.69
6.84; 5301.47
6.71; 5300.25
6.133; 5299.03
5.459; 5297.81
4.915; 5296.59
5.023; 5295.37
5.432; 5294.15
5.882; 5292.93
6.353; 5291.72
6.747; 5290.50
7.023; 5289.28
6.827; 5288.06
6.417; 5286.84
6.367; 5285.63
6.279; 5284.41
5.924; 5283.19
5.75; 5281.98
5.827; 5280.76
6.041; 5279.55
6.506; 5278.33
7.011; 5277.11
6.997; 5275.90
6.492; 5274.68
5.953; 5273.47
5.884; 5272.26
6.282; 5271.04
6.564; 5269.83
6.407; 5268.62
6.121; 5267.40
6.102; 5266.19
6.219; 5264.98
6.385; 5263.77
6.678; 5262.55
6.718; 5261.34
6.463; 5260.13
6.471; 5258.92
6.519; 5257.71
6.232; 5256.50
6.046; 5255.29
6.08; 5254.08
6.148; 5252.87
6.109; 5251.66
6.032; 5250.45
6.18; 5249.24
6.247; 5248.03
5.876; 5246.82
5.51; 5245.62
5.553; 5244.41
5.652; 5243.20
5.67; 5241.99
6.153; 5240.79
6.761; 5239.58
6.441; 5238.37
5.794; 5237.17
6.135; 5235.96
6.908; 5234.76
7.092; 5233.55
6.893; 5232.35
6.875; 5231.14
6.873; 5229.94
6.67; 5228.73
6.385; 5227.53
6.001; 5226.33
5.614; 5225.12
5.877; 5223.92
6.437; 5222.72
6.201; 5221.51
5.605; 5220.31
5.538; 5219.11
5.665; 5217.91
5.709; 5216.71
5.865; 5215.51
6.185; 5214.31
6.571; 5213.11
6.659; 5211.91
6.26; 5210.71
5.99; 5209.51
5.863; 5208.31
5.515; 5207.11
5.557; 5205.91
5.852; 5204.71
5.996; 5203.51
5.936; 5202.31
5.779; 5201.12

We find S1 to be 3.1 angstrom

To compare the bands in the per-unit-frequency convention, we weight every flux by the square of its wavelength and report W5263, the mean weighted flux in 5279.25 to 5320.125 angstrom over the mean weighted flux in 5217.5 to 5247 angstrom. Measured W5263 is 1.0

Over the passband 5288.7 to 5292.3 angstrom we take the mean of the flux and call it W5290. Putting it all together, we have 6.7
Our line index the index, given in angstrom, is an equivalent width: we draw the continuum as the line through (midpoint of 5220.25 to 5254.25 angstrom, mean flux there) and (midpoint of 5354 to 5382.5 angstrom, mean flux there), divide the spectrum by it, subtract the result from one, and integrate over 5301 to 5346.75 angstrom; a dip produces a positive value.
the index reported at -2.4 angstrom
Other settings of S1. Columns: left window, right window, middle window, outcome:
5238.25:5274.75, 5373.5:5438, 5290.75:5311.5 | 0.27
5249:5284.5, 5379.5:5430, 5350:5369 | 0.24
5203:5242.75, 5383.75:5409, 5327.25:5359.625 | -3.09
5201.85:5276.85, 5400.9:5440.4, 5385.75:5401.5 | 1.70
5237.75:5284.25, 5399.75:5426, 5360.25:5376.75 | 0.77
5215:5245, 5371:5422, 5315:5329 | -0.41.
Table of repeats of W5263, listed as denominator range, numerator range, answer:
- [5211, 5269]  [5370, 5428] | 1.00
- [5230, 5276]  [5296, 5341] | 1.02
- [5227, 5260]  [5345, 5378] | 1.00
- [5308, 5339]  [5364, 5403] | 0.93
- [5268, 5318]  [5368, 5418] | 0.96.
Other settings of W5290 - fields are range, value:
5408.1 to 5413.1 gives 5.8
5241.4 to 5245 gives 5.62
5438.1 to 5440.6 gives 6.54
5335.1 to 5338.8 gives 6.7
